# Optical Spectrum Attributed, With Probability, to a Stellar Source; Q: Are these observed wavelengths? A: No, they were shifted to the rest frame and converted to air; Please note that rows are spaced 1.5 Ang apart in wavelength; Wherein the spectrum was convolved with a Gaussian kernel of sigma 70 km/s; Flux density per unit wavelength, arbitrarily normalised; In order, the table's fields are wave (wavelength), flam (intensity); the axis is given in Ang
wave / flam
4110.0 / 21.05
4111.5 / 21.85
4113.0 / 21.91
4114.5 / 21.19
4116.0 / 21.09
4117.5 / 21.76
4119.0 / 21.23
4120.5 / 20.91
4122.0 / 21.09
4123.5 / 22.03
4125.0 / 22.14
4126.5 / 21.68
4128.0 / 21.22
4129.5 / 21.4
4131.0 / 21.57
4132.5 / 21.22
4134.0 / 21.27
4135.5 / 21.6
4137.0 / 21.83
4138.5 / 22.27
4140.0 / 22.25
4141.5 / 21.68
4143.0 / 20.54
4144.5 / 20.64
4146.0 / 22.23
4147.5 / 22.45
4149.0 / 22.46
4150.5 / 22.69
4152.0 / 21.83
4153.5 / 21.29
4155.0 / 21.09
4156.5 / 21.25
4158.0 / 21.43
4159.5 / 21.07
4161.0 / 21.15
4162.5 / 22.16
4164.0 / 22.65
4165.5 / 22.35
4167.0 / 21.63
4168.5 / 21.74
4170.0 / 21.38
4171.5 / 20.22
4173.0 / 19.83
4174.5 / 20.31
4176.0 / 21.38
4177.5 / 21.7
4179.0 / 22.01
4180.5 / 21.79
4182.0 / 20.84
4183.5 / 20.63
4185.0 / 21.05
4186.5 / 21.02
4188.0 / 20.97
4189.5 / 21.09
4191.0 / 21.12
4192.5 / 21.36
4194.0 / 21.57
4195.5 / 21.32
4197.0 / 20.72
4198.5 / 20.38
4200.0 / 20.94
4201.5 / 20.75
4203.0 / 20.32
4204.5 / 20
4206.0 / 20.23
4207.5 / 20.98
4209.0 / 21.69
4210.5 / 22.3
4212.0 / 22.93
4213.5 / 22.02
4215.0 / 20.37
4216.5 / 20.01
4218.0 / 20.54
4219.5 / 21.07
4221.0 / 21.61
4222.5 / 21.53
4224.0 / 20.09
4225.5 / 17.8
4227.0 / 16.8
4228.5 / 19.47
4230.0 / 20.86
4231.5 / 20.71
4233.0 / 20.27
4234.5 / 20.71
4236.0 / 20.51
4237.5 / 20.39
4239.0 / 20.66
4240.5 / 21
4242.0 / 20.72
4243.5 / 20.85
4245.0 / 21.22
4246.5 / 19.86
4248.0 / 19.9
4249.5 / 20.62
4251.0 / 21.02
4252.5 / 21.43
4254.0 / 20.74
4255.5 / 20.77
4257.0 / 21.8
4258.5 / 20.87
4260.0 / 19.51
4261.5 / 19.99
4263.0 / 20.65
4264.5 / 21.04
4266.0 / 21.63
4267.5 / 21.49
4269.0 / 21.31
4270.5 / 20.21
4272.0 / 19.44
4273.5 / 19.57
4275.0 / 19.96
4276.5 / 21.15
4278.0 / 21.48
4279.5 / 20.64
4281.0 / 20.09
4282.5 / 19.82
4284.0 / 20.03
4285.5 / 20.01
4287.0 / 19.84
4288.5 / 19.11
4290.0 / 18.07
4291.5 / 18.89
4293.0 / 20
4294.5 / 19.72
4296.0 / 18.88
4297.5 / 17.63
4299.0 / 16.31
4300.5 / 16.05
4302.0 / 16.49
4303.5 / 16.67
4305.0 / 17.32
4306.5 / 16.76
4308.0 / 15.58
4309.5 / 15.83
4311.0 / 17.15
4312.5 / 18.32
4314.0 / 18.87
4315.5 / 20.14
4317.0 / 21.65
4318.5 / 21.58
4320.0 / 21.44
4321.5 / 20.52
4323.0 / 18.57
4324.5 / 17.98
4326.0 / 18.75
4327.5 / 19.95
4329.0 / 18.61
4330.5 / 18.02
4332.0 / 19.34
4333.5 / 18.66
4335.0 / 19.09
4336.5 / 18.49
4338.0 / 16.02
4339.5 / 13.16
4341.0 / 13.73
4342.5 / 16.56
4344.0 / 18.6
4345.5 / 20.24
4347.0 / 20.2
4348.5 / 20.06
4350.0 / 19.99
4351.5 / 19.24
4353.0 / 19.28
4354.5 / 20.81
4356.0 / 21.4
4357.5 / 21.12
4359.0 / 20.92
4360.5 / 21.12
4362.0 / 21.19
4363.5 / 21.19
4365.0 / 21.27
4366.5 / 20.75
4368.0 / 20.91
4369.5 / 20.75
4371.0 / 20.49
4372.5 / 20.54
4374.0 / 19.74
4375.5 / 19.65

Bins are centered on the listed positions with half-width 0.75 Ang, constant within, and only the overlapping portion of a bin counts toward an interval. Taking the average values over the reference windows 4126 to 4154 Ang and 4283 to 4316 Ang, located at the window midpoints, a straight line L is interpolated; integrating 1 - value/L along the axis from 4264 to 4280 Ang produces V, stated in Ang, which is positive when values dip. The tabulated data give -1.7 Ang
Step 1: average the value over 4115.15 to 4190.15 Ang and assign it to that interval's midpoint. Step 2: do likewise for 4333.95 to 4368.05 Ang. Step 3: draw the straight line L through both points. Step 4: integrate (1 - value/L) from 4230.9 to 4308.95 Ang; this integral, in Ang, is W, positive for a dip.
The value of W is 1.6 Ang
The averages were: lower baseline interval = 21.5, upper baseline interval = 19.3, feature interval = 19.8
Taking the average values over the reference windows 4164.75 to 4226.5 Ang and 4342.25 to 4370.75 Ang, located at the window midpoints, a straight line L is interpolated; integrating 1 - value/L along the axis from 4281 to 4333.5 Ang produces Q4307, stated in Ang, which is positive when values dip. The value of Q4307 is 4.8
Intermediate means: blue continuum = 21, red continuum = 20.4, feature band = 18.7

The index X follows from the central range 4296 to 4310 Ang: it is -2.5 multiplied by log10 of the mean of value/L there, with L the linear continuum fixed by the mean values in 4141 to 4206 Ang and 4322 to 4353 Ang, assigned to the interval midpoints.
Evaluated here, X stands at 0.14 mag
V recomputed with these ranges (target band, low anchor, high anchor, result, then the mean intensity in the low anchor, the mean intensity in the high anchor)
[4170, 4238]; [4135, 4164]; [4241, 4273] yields 1.4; 21.7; 20.7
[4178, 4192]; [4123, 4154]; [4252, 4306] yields -0.1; 21.7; 19.7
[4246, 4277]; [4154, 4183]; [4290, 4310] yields -3.4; 21.4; 17.4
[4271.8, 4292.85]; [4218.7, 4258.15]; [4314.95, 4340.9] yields -0.2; 20.5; 18.8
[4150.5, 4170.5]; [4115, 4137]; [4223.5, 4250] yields -0.6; 21.5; 20.1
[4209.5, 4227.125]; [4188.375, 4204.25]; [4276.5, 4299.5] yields -0.1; 20.9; 19.5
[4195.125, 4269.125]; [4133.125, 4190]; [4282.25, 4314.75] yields -3.7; 21.5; 18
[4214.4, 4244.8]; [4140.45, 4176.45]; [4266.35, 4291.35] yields 0.5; 21.5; 20.1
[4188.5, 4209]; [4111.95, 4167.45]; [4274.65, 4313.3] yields -0.4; 21.6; 18.5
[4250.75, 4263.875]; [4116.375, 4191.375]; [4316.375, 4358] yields -0.4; 21.5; 19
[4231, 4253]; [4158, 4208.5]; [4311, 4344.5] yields -0.6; 21.1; 18.5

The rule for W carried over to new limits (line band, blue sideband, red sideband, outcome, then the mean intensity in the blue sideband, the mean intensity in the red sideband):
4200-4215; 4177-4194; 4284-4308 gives -0.4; 21.2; 18.1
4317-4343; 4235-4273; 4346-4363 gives 2.7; 20.7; 20.5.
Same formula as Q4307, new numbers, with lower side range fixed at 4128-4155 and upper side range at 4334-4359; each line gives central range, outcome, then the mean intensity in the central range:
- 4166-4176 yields 0.2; 20.9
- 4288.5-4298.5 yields 0.3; 18.8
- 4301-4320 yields 1.1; 18.1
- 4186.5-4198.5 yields -0.1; 21.1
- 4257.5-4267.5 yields -0.4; 20.7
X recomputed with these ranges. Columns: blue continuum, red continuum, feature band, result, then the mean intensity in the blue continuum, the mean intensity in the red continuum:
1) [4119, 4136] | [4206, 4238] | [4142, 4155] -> -0.02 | 21.5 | 20.6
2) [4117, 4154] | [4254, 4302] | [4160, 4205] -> -0.01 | 21.7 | 19.8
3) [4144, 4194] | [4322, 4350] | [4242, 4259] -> -0.05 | 21.4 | 18.2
